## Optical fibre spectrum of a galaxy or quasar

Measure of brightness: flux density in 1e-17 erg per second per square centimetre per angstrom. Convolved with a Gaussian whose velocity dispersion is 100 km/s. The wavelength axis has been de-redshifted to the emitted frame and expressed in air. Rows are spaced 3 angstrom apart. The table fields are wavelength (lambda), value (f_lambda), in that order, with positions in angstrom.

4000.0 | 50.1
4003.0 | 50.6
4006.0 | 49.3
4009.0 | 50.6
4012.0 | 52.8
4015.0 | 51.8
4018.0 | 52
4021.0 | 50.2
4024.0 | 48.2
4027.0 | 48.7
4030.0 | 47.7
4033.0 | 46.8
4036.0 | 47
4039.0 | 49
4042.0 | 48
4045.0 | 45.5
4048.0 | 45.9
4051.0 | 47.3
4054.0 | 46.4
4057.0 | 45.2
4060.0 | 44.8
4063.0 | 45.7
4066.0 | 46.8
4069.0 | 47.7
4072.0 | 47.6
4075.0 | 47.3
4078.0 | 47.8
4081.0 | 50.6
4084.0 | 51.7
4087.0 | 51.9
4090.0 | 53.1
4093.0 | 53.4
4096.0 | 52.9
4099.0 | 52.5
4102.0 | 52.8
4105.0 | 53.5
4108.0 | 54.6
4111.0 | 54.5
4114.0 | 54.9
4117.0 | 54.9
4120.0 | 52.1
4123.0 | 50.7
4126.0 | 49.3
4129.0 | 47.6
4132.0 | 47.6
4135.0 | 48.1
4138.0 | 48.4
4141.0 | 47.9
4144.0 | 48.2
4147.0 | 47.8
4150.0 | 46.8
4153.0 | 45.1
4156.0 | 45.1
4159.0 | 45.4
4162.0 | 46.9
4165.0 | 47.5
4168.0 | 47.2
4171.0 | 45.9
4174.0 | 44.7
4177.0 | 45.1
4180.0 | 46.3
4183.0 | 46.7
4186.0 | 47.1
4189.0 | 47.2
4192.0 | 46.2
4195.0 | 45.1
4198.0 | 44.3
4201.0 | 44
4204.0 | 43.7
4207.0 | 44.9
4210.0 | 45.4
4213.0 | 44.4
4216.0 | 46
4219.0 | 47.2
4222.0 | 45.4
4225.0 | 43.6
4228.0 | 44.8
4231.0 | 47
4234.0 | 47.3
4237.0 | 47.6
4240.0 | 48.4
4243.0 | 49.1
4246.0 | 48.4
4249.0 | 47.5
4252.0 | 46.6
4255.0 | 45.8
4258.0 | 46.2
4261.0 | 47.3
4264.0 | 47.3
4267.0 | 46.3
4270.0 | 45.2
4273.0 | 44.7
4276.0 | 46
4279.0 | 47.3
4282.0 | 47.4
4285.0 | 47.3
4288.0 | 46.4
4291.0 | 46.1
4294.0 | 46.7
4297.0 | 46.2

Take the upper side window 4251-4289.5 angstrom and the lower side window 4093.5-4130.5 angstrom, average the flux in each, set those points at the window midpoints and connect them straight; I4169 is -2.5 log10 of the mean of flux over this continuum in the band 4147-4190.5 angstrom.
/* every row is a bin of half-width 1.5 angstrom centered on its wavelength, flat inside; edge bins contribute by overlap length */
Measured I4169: 0.09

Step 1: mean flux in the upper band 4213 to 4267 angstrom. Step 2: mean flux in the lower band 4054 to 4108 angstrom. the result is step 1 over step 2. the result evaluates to 0.9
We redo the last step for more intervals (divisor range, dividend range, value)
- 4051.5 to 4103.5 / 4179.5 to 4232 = 0.92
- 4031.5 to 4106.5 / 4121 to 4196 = 0.96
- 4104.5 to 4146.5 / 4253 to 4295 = 0.91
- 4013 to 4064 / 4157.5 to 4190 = 0.97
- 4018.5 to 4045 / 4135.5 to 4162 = 0.97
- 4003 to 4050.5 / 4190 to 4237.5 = 0.93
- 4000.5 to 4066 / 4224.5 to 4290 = 0.97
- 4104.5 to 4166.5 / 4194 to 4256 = 0.93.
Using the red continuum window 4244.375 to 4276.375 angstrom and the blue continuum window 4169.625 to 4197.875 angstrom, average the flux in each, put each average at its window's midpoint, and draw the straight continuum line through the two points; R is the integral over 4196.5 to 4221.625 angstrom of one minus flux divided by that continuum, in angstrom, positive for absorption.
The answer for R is 0.62 angstrom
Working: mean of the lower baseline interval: 45.9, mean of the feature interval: 45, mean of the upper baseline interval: 46.5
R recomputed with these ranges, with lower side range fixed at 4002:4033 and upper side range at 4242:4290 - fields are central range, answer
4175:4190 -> 0.5 angstrom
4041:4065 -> 1.7 angstrom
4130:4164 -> 0.9 angstrom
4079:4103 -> -1.6 angstrom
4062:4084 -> 0.6 angstrom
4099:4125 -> -2.4 angstrom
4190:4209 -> 1.1 angstrom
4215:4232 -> 0.6 angstrom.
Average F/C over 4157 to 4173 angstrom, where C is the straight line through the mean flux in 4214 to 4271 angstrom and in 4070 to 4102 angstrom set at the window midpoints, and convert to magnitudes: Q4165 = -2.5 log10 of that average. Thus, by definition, 0.05 mag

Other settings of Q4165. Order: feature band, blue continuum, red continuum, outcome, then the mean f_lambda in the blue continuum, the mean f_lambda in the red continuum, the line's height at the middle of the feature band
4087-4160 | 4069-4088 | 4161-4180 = -0.06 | 49.3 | 46.2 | 47.8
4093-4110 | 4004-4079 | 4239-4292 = -0.12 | 48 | 46.8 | 47.7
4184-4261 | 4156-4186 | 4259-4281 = 0.00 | 46.2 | 46.3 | 46.3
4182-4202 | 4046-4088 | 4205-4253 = 0.02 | 47.5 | 46.4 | 46.7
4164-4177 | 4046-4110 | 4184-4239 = 0.02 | 49.5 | 45.7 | 46.8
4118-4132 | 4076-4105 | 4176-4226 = 0.00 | 51.9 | 45.5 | 49.9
